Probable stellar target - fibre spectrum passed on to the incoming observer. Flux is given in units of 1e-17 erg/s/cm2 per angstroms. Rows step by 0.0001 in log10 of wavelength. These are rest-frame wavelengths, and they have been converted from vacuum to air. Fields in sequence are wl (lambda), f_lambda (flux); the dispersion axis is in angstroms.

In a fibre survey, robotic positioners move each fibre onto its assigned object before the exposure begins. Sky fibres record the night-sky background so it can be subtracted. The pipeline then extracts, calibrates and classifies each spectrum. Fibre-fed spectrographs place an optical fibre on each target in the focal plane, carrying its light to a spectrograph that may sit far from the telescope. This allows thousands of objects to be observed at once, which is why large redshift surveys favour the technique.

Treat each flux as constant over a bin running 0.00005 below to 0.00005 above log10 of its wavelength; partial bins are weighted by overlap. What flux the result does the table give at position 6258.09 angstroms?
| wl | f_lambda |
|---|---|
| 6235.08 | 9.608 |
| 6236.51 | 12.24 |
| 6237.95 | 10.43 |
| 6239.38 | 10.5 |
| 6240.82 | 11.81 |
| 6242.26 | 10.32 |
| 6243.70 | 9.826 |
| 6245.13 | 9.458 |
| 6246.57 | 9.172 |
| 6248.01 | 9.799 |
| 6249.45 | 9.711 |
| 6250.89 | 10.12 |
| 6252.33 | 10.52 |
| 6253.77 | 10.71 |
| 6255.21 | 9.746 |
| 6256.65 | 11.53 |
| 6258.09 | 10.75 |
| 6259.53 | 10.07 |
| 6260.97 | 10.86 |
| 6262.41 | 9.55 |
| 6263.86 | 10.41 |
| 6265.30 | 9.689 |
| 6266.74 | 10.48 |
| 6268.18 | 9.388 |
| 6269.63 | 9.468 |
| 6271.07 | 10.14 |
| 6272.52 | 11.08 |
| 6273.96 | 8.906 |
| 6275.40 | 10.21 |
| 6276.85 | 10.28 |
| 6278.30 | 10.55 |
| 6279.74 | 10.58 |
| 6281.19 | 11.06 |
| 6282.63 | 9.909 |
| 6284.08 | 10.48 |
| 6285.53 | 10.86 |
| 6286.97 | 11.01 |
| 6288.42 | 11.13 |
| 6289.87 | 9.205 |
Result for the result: 10.75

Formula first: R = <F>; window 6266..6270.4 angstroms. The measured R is 9.79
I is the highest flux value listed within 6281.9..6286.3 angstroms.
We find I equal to 10.86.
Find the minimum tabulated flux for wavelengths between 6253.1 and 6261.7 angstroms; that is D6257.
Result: 9.746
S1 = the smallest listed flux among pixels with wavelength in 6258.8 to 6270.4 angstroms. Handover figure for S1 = 9.388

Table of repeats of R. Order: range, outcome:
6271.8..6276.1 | 10.1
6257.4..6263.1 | 10.3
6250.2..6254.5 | 10.4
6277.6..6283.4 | 10.5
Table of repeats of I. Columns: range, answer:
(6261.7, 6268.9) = 10.48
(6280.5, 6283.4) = 11.06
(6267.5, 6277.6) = 11.08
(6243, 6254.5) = 10.71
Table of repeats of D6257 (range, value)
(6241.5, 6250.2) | 9.172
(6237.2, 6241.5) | 10.43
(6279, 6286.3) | 9.909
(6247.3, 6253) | 9.711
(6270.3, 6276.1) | 8.906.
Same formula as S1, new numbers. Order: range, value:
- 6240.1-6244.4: 9.826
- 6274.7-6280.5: 10.21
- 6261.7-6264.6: 9.55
